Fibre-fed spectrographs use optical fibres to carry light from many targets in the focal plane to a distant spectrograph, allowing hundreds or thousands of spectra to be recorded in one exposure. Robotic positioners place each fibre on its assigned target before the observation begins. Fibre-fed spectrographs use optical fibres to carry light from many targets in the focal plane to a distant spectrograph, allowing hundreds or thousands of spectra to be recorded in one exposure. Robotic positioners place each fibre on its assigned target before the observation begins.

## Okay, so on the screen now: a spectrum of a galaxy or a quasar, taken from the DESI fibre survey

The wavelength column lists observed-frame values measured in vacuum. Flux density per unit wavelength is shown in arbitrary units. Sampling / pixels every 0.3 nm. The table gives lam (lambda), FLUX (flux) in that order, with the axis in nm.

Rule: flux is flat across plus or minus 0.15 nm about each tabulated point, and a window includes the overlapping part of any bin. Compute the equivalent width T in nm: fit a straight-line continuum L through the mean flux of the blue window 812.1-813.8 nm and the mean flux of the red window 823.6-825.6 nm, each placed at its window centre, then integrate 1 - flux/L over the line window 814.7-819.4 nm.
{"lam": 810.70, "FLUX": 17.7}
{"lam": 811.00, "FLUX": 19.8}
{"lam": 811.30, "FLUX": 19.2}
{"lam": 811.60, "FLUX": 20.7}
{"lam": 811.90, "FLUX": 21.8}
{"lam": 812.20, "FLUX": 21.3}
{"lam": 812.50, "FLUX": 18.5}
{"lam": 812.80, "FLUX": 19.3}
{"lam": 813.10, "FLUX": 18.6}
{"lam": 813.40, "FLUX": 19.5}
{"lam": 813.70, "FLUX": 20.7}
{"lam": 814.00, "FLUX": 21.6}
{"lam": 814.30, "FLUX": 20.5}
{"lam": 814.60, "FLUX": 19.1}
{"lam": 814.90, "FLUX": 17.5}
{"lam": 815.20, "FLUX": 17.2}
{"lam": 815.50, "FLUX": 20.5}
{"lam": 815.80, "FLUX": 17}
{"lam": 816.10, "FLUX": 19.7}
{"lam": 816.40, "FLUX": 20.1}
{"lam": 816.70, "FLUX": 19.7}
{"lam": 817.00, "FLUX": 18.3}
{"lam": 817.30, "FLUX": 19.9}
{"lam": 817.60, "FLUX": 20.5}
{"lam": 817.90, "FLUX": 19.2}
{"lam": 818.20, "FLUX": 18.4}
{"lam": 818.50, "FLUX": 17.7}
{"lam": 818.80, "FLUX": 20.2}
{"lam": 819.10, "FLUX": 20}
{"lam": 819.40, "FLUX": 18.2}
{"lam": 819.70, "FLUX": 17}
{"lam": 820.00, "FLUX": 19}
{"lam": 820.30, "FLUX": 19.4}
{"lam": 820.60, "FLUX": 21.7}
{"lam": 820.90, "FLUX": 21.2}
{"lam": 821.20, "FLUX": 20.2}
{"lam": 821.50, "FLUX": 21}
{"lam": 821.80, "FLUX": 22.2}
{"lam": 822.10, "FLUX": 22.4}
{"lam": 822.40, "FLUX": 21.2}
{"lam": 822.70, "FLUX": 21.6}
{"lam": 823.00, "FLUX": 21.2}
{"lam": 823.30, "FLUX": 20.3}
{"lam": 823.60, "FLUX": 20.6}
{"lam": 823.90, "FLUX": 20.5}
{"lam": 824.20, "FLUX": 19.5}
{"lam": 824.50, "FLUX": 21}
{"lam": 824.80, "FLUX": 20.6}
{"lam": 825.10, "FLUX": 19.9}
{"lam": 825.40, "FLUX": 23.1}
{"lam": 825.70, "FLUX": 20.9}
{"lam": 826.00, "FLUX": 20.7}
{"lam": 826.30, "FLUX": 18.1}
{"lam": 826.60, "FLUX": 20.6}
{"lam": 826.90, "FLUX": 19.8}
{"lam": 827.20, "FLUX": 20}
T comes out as 0.22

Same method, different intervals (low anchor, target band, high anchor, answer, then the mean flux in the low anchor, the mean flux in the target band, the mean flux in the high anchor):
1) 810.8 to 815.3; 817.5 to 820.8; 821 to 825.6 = 0.20 nm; 19.7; 19.2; 21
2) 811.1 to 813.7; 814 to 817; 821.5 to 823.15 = 0.19 nm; 19.9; 19.1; 21.7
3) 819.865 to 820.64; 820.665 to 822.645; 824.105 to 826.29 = -0.13 nm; 19.8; 21.4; 20.7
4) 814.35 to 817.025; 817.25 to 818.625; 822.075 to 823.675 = 0.03 nm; 18.9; 19.1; 21.2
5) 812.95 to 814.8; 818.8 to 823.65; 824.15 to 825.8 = 0.03 nm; 19.9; 20.4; 20.9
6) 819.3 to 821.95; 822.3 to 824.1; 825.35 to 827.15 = -0.06 nm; 20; 20.9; 20.4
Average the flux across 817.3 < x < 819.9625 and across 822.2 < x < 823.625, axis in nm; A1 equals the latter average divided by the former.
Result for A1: 1.11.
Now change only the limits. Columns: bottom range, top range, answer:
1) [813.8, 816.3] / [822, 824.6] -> 1.09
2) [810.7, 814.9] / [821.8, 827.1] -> 1.04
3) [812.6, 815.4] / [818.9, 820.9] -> 1.00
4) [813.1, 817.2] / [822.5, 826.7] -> 1.07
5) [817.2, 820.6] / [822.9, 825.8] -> 1.08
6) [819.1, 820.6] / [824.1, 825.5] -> 1.10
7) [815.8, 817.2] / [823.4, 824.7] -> 1.06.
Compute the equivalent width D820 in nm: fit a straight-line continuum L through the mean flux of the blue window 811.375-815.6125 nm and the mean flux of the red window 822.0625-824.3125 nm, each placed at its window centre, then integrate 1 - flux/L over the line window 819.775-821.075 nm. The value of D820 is 0.03 nm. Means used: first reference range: 19.8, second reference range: 20.9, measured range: 20.1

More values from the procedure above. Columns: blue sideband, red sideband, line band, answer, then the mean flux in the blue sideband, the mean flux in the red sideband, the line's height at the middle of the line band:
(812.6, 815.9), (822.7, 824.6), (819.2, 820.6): 0.087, 19.3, 20.6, 20.1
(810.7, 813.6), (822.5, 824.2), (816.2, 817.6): 0.039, 19.8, 20.7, 20.2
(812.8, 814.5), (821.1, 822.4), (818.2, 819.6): 0.140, 20.1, 21.5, 21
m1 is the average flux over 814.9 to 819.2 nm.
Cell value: 19.1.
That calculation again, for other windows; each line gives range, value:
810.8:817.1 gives 19.5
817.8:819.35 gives 19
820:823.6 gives 21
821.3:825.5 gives 21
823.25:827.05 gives 20.4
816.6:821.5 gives 19.5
